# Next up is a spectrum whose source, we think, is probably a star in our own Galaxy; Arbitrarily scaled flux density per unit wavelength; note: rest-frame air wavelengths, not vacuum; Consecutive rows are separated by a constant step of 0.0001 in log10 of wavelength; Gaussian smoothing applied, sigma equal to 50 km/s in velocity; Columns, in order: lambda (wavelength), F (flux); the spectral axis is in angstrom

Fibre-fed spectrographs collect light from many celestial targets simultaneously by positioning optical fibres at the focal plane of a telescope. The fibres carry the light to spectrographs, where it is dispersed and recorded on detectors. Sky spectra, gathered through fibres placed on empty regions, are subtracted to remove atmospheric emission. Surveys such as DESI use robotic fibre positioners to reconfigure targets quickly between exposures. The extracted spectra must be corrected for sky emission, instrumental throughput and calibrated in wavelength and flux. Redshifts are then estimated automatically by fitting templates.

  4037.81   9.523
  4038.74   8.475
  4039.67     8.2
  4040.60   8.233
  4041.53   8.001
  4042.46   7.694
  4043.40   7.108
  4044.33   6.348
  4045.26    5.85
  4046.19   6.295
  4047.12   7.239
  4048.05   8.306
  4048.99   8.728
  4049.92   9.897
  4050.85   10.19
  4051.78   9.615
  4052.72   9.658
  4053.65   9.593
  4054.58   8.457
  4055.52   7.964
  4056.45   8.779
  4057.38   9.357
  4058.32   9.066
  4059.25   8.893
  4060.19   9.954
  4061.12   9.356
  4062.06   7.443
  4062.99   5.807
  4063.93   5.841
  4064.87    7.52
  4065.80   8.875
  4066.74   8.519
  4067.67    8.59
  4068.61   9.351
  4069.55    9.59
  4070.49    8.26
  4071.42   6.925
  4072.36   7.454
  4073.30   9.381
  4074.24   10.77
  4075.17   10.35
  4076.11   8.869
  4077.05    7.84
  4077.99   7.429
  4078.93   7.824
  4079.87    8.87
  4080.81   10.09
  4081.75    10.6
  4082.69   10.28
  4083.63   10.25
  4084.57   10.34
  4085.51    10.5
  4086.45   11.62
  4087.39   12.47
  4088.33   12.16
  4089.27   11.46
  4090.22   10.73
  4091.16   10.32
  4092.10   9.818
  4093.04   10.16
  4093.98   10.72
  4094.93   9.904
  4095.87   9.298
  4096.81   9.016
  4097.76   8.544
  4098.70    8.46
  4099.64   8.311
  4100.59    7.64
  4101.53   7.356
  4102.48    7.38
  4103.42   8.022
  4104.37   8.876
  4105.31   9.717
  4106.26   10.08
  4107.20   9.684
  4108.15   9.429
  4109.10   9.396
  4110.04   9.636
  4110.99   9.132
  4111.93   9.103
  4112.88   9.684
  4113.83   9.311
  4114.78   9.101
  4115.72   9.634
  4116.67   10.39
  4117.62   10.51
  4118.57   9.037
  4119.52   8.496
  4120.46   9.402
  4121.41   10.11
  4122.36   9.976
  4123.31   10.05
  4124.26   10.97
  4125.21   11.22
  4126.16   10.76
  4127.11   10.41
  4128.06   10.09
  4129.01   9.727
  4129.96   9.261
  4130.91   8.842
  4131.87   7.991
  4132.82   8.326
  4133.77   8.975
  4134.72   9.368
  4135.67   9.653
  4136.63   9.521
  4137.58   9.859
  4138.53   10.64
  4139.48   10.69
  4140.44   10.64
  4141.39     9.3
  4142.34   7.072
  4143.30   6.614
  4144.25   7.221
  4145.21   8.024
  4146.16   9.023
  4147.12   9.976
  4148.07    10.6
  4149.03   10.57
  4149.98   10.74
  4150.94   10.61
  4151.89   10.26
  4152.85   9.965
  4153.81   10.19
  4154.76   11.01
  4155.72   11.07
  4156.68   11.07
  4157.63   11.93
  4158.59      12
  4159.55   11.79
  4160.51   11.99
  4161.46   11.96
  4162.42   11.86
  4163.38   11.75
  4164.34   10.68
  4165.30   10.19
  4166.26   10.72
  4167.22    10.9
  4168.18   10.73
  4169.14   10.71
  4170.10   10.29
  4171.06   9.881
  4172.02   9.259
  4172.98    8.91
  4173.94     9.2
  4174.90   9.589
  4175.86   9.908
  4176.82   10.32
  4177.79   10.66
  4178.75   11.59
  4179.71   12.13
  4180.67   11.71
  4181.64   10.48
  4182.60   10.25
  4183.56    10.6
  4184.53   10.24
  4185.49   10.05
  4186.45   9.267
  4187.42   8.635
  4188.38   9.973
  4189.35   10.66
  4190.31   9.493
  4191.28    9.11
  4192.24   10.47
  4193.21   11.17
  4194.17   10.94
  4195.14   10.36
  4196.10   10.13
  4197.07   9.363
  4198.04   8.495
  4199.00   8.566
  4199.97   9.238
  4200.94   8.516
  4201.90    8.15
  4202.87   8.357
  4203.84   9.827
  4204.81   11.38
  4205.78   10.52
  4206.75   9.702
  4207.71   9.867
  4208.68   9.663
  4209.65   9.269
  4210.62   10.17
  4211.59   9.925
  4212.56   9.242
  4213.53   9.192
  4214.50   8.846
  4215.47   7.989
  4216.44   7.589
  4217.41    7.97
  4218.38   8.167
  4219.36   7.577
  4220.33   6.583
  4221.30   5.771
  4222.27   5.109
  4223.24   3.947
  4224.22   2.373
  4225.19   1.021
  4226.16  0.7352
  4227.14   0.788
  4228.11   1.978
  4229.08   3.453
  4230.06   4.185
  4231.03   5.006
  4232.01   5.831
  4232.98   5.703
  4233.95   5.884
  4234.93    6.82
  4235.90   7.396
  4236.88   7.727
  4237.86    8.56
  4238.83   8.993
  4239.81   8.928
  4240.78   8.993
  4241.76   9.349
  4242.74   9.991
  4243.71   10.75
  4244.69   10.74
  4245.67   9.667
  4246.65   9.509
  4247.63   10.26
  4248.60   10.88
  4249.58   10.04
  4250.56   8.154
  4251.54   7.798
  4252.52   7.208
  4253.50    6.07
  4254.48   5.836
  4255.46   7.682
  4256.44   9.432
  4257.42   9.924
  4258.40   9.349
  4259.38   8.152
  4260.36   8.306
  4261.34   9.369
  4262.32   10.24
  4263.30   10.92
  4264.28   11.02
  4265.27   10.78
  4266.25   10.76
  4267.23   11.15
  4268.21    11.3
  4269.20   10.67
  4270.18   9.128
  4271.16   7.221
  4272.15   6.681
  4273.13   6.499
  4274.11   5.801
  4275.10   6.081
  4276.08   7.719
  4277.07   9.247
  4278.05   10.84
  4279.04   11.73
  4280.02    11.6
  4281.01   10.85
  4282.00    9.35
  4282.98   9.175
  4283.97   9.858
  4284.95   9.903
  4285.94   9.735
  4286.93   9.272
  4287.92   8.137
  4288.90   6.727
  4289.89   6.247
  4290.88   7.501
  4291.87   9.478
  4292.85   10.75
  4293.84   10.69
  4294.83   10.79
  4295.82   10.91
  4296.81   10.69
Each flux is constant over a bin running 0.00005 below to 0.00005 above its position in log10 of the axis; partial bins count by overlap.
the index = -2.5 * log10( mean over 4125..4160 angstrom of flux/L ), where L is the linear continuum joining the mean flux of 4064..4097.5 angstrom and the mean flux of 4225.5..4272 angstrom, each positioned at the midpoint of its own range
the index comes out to -0.10 mag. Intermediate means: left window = 9.55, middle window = 9.85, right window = 8.11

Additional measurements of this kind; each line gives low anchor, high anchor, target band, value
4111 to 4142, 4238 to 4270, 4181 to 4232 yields 0.18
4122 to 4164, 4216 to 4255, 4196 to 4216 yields -0.19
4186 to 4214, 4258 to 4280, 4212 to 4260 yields 0.29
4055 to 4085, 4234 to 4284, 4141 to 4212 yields -0.13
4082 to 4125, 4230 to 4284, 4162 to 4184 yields -0.14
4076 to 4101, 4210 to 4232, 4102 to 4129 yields -0.08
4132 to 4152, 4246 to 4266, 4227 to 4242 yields 0.40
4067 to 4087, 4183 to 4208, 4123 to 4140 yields -0.03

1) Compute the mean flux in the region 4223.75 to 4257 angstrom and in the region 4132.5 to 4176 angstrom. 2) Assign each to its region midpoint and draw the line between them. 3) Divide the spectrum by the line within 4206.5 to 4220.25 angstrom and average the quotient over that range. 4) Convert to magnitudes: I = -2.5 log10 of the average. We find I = -0.11 mag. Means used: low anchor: 10.1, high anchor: 7.01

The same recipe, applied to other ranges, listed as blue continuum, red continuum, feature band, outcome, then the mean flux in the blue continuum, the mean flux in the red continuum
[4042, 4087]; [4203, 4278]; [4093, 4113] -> -0.060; 8.71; 8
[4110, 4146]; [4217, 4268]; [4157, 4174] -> -0.225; 9.43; 7.58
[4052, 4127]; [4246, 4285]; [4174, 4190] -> -0.122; 9.32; 9.16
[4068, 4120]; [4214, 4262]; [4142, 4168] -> -0.219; 9.44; 7.21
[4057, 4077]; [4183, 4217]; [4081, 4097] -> -0.210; 8.56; 9.57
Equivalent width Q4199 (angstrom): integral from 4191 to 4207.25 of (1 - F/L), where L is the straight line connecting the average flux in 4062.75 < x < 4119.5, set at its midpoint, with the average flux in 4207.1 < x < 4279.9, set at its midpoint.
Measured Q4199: -2.6 angstrom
